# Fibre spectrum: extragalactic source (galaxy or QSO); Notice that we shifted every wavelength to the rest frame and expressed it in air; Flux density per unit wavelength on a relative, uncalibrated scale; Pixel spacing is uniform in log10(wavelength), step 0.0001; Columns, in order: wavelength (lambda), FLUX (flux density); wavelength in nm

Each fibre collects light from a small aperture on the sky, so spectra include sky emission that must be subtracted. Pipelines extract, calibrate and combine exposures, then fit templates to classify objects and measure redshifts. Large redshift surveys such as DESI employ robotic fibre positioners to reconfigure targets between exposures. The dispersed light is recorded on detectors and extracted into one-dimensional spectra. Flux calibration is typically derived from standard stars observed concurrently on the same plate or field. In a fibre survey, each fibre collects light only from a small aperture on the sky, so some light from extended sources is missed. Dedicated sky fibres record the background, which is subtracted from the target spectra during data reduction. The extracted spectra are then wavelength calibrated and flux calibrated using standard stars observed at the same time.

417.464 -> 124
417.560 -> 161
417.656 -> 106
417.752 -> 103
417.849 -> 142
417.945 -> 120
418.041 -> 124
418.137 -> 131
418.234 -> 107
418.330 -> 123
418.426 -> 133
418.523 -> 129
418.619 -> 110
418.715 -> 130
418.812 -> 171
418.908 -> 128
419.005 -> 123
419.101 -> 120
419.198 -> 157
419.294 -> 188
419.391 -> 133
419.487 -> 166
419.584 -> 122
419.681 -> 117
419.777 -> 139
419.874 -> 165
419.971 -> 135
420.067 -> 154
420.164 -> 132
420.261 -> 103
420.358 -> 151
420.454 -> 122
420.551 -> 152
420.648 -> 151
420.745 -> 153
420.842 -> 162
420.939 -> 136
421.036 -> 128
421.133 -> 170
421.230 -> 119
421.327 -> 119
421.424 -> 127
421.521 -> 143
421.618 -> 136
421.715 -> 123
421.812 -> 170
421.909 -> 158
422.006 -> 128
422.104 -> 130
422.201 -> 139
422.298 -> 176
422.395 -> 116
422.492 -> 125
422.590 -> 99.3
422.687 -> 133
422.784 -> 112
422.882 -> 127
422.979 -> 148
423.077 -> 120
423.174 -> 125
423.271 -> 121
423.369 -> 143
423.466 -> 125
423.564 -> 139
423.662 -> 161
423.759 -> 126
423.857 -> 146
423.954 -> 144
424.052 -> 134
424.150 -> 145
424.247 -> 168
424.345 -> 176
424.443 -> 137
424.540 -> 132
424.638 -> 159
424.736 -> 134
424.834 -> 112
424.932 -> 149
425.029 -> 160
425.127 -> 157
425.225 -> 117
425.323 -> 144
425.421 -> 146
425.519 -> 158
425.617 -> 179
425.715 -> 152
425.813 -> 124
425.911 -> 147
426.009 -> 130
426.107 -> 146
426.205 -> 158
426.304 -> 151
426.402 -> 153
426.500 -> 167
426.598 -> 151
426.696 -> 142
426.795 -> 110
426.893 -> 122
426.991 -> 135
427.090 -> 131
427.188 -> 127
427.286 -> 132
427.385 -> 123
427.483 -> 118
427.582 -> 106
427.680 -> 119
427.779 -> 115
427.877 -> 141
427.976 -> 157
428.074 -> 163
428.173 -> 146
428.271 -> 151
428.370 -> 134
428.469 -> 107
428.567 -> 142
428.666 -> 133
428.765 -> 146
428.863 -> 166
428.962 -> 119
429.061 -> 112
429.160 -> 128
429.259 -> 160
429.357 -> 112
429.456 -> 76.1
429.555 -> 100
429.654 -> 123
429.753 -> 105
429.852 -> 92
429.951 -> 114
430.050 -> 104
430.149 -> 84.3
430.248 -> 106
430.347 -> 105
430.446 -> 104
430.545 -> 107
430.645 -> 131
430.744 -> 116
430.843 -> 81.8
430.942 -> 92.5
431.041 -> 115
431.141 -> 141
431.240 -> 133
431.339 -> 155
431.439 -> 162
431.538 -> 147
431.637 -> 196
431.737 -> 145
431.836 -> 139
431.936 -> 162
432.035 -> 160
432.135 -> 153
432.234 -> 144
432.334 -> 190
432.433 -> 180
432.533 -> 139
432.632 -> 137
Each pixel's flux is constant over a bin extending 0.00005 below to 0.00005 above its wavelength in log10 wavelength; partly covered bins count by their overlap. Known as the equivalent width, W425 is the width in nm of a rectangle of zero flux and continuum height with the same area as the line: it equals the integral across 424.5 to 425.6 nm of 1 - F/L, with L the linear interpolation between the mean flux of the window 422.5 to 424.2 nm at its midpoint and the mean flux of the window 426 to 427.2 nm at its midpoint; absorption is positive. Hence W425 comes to -0.06 nm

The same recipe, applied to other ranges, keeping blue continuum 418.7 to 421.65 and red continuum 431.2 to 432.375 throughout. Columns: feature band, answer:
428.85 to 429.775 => 0.21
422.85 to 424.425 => 0.05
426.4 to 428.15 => 0.20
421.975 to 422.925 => 0.10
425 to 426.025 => 0.01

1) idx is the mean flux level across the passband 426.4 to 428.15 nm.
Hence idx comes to 134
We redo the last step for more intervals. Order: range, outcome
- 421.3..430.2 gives 135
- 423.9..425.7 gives 147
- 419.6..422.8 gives 137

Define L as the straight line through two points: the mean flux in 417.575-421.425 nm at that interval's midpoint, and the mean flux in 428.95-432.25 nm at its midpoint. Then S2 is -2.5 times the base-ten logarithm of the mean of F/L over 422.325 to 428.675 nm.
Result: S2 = -0.07 mag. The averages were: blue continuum 135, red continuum 124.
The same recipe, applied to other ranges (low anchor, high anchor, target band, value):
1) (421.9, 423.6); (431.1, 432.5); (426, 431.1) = 0.177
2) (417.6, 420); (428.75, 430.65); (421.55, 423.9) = -0.070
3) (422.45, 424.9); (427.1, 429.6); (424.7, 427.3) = -0.076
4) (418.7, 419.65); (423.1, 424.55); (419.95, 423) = 0.046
